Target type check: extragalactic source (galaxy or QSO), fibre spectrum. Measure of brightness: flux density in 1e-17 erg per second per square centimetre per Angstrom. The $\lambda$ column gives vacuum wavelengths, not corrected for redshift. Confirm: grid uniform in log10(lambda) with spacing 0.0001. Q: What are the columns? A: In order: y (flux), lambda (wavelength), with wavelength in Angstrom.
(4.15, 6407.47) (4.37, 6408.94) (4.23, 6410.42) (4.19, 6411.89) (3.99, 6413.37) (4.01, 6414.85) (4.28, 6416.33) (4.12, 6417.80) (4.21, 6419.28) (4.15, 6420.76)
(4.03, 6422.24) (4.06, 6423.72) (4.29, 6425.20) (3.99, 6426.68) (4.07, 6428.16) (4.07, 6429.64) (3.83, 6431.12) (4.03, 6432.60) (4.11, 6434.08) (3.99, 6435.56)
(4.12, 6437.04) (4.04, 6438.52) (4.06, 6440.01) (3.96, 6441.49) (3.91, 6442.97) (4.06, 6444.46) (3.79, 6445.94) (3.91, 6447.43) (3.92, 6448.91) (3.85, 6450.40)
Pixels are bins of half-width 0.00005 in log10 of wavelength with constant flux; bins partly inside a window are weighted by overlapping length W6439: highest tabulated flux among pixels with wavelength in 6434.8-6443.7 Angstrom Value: 4.12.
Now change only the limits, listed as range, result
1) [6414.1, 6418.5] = 4.28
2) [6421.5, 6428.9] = 4.29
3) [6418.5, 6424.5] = 4.21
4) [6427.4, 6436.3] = 4.11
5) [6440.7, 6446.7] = 4.06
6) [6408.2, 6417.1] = 4.37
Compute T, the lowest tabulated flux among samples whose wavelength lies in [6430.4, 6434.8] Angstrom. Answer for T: 3.83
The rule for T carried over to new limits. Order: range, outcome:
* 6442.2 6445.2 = 3.91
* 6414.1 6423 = 4.01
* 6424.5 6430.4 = 3.99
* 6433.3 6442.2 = 3.96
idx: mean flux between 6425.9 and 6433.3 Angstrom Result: 4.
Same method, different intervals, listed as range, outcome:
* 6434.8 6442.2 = 4.04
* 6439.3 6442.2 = 4.01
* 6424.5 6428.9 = 4.11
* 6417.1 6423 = 4.12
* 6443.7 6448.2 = 3.92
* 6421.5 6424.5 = 4.04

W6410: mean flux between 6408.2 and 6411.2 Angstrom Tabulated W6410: 4.31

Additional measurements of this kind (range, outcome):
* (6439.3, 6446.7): 3.95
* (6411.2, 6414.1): 4.08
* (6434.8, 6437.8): 4.06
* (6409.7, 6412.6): 4.22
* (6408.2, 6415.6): 4.16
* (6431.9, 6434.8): 4.07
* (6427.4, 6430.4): 4.07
